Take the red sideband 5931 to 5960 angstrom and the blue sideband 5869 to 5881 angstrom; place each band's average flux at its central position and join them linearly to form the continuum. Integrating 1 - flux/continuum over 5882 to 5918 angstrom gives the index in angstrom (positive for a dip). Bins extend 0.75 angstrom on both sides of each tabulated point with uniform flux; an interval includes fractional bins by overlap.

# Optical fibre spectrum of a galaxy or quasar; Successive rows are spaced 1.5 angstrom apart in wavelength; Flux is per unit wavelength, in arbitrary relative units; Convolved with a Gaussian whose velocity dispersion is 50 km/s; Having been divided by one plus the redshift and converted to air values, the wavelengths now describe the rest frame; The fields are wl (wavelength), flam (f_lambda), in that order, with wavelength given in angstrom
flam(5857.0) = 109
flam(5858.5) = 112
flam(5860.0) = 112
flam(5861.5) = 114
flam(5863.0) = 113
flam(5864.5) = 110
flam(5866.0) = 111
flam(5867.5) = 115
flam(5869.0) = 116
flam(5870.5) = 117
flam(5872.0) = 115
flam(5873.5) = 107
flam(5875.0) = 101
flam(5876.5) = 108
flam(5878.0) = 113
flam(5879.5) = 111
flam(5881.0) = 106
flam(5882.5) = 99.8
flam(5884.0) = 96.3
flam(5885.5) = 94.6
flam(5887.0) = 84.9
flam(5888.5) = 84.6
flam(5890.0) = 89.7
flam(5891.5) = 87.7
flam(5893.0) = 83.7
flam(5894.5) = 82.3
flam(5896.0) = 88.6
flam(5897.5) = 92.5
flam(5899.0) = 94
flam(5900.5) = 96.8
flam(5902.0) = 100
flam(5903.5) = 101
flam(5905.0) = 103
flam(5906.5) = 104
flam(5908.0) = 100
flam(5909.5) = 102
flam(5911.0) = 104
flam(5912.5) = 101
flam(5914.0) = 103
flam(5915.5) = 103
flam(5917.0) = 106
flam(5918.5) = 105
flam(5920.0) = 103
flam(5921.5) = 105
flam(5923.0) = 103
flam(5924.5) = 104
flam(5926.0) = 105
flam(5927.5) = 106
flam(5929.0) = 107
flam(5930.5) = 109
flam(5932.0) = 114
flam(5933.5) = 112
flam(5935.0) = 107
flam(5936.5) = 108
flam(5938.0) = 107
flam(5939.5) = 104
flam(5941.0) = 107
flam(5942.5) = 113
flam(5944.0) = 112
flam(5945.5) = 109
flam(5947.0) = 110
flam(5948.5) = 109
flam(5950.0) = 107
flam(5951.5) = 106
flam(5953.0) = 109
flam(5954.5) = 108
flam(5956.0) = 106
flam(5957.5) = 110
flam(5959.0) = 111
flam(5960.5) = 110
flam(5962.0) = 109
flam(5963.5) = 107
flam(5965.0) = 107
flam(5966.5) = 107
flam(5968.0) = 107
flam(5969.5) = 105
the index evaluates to 4.55 angstrom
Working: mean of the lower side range 110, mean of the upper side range 109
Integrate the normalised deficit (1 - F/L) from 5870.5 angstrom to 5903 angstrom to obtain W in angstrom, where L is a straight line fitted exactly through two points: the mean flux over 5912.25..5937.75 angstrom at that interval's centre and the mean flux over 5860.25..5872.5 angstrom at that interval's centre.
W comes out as 4.0 angstrom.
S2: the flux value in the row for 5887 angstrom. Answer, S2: 84.9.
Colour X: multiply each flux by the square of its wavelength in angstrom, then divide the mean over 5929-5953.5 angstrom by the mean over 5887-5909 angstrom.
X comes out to 1.18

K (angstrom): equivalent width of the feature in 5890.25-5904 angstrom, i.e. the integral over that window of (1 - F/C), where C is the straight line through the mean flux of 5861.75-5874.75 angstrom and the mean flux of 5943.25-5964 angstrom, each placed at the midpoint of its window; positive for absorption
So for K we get 2.43 angstrom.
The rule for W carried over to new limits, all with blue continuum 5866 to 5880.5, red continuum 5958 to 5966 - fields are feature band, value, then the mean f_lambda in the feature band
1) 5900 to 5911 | 0.9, 101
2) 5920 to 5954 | 0.5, 108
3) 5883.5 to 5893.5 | 2.0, 88.7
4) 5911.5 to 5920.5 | 0.5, 104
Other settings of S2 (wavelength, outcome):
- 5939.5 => 104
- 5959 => 111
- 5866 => 111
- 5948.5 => 109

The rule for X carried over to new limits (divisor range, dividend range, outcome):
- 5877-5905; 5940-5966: 1.17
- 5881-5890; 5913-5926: 1.13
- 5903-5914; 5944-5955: 1.08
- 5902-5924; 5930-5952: 1.07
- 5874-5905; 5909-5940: 1.11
